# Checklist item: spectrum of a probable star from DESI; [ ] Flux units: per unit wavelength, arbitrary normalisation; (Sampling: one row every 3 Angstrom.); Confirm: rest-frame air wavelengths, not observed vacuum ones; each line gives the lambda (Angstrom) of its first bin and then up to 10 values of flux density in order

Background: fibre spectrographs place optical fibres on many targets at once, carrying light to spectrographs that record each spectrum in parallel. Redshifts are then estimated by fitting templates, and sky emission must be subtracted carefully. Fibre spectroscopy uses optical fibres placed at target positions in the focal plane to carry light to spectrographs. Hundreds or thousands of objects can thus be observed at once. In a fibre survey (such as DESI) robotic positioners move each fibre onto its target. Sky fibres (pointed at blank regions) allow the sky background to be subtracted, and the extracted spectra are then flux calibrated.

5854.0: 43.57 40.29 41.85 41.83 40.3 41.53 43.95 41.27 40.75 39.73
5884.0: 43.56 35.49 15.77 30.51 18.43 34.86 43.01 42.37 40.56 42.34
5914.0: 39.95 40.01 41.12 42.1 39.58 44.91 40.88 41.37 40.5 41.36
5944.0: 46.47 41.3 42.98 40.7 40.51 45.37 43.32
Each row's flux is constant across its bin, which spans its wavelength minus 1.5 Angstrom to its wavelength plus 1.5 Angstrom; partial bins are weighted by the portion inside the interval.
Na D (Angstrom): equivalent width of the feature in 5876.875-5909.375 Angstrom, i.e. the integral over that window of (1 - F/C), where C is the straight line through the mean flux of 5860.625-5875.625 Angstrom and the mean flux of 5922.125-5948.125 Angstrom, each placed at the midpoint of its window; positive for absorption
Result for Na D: 5.4 Angstrom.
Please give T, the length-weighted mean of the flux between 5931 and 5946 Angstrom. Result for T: 42.1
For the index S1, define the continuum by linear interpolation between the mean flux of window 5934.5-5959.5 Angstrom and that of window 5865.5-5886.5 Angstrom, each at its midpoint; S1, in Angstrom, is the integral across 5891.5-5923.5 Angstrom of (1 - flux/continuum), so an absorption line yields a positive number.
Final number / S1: 3.2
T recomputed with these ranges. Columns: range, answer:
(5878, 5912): 35.3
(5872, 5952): 39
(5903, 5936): 41.4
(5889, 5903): 28.5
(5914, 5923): 40.7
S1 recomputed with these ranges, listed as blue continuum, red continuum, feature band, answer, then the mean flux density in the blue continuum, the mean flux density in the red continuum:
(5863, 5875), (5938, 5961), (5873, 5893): 2.90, 41.8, 42.5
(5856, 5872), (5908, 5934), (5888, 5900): 4.77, 41.4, 41.3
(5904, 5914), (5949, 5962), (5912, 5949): 0.24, 41.5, 42.5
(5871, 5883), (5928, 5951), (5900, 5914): 0.10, 41.4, 42.4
